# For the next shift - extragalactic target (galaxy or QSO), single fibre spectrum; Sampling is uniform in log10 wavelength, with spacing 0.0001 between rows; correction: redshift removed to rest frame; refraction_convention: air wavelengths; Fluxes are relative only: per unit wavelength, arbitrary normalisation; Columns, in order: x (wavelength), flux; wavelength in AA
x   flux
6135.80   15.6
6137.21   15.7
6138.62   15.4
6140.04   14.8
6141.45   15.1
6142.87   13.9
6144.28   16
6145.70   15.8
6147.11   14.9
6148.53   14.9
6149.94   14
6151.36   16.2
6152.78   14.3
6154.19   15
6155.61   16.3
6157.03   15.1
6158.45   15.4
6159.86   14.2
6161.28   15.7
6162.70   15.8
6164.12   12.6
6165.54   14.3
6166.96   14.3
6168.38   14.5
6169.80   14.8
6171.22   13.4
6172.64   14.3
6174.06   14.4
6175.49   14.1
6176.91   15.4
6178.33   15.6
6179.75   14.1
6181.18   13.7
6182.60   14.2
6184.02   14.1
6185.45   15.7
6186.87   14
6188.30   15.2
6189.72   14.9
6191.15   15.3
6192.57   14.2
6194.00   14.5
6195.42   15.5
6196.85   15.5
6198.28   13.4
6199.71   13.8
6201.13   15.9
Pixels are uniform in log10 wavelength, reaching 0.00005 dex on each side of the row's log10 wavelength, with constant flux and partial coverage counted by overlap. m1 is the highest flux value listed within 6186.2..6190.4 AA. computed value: 15.2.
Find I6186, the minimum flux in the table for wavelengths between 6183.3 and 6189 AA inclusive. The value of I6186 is 14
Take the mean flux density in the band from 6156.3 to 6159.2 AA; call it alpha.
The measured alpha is 15.3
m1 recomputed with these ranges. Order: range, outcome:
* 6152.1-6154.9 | 15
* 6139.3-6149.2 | 16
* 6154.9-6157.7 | 16.3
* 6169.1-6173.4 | 14.8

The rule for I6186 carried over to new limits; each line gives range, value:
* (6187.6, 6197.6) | 14.2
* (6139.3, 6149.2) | 13.9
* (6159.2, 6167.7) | 12.6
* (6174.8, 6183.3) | 13.7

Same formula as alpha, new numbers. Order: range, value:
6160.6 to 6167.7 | 14.5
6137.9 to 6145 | 15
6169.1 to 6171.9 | 14.1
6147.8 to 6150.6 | 14.5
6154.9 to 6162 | 15.3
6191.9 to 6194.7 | 14.3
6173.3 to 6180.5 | 14.7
